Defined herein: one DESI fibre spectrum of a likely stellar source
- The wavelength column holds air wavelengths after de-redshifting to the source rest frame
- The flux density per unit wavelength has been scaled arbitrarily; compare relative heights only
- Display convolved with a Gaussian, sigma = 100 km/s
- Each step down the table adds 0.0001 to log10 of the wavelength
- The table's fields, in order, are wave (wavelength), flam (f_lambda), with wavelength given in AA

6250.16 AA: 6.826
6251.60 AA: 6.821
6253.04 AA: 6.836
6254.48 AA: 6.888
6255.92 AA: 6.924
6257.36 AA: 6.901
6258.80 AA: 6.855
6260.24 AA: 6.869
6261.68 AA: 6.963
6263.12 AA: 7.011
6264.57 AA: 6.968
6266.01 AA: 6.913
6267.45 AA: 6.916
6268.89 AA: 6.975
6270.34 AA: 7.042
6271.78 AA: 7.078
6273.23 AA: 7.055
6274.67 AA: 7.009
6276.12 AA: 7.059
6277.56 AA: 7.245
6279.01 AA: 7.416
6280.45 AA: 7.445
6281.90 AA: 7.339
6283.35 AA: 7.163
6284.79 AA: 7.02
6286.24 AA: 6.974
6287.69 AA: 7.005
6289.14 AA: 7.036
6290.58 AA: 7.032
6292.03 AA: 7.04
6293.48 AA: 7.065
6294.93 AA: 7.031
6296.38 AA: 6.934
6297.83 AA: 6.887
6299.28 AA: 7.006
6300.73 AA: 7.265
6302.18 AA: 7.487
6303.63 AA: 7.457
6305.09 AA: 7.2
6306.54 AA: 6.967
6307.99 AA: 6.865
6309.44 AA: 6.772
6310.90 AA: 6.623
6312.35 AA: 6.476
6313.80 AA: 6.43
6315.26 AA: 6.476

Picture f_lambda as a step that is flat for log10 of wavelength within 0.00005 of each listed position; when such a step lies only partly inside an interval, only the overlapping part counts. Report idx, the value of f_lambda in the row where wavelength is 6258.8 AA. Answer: 6.855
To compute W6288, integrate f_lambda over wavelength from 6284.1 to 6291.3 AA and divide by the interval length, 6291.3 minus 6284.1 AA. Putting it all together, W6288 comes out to 7.01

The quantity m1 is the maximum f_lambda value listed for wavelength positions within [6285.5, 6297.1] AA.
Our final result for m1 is 7.065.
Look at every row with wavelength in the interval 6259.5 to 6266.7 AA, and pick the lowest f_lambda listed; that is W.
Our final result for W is 6.869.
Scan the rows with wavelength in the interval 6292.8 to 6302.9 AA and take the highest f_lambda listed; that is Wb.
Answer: 7.487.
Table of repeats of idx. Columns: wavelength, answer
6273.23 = 7.055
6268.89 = 6.975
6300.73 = 7.265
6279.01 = 7.416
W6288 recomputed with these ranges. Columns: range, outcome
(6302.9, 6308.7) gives 7.12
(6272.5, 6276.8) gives 7.03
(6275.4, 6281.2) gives 7.3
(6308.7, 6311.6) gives 6.69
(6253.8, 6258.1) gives 6.91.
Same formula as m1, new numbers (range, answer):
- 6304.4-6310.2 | 7.2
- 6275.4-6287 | 7.445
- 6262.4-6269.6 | 7.011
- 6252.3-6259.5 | 6.924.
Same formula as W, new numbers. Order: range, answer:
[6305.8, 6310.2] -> 6.772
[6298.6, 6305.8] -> 7.006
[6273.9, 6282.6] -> 7.009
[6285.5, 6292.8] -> 6.974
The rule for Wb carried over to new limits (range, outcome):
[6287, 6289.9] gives 7.036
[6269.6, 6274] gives 7.078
